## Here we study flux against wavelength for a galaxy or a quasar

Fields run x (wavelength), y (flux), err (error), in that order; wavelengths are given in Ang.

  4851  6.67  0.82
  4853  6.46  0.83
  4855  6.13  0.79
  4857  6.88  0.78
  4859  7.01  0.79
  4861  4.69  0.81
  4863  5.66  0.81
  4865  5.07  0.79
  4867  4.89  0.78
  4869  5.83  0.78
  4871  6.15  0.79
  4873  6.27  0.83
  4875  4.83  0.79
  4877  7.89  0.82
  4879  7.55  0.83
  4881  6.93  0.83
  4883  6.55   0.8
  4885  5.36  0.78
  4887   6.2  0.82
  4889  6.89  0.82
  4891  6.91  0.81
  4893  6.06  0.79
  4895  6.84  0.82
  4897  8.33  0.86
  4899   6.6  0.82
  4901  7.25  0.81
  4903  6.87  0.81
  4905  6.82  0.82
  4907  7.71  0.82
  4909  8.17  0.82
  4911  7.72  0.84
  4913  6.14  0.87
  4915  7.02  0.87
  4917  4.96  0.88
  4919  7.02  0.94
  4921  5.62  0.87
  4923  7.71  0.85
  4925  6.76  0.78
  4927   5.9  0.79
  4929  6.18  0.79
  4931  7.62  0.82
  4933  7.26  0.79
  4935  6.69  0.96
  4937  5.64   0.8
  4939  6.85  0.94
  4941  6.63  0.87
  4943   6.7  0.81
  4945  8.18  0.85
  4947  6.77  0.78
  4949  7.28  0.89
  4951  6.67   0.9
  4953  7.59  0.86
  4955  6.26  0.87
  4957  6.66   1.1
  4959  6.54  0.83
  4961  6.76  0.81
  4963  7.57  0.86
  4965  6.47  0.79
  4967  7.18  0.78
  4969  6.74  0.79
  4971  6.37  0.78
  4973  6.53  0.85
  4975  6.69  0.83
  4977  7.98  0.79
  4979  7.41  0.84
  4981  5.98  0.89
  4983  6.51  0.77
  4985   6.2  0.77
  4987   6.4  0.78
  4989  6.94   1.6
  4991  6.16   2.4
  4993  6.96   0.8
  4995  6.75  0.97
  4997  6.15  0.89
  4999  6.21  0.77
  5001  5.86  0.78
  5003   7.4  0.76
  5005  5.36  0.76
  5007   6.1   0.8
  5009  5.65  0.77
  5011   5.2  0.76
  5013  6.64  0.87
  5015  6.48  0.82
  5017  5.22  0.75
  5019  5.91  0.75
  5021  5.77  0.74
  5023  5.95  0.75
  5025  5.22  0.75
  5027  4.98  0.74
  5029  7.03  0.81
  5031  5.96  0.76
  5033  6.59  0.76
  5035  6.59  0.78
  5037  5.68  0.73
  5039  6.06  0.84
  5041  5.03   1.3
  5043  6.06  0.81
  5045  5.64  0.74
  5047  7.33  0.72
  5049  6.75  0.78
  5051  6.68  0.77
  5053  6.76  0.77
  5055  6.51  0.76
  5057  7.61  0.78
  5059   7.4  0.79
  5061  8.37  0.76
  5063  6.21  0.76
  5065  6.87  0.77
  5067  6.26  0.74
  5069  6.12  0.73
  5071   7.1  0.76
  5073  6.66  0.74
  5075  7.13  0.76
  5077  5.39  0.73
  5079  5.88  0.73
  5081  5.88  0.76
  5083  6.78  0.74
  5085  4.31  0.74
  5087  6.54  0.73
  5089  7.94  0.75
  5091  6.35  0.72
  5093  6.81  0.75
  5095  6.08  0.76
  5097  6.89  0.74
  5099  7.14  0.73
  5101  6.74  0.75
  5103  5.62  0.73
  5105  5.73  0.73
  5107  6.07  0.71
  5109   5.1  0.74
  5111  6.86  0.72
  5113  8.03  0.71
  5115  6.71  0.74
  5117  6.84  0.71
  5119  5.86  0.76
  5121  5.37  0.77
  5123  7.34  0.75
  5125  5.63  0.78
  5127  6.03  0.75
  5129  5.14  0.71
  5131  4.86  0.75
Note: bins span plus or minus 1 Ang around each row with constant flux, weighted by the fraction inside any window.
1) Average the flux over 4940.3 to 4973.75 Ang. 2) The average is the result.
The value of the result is 6.88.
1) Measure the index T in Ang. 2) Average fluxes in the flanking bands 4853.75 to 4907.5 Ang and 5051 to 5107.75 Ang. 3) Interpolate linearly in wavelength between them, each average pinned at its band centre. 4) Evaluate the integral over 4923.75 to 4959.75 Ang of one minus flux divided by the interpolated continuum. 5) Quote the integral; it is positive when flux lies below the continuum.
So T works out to -1.8 Ang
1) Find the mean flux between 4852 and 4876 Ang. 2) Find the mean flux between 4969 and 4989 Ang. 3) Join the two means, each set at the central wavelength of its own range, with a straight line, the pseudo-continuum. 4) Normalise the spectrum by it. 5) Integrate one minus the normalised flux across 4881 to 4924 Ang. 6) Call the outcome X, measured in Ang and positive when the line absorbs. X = -4.8 Ang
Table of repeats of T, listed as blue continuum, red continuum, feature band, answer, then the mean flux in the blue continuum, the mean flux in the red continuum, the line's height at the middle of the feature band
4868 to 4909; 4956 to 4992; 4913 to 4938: 0.8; 6.73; 6.73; 6.73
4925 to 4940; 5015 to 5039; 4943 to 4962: -1.4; 6.6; 5.93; 6.46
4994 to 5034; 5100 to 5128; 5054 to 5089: -2.3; 6.02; 6.28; 6.17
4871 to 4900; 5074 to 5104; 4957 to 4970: -0.6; 6.64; 6.37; 6.53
